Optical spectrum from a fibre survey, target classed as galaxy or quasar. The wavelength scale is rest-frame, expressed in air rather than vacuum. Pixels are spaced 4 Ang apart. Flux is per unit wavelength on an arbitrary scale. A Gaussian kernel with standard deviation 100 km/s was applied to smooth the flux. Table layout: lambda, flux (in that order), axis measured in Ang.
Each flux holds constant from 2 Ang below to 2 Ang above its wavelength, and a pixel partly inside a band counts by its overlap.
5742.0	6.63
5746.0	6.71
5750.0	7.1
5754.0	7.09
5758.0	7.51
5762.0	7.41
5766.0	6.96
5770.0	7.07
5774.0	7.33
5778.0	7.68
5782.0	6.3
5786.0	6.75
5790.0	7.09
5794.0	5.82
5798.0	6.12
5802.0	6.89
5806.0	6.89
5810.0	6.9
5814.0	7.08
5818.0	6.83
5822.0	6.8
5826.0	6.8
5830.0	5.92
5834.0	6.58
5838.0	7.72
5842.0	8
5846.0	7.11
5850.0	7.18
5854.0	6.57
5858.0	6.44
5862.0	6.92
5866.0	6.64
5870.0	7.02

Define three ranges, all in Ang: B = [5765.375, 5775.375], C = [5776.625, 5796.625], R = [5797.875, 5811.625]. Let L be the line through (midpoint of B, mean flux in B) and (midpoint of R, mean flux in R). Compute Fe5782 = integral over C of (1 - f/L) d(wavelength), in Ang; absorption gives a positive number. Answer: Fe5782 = 0.82 Ang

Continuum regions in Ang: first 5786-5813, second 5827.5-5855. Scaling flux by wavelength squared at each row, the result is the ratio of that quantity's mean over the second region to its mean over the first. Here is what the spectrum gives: 1.1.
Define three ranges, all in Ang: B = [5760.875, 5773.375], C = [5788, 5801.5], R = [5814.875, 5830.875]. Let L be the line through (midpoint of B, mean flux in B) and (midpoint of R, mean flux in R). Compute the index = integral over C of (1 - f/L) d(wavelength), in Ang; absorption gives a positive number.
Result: 0.99 Ang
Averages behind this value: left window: 7.15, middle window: 6.4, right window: 6.67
